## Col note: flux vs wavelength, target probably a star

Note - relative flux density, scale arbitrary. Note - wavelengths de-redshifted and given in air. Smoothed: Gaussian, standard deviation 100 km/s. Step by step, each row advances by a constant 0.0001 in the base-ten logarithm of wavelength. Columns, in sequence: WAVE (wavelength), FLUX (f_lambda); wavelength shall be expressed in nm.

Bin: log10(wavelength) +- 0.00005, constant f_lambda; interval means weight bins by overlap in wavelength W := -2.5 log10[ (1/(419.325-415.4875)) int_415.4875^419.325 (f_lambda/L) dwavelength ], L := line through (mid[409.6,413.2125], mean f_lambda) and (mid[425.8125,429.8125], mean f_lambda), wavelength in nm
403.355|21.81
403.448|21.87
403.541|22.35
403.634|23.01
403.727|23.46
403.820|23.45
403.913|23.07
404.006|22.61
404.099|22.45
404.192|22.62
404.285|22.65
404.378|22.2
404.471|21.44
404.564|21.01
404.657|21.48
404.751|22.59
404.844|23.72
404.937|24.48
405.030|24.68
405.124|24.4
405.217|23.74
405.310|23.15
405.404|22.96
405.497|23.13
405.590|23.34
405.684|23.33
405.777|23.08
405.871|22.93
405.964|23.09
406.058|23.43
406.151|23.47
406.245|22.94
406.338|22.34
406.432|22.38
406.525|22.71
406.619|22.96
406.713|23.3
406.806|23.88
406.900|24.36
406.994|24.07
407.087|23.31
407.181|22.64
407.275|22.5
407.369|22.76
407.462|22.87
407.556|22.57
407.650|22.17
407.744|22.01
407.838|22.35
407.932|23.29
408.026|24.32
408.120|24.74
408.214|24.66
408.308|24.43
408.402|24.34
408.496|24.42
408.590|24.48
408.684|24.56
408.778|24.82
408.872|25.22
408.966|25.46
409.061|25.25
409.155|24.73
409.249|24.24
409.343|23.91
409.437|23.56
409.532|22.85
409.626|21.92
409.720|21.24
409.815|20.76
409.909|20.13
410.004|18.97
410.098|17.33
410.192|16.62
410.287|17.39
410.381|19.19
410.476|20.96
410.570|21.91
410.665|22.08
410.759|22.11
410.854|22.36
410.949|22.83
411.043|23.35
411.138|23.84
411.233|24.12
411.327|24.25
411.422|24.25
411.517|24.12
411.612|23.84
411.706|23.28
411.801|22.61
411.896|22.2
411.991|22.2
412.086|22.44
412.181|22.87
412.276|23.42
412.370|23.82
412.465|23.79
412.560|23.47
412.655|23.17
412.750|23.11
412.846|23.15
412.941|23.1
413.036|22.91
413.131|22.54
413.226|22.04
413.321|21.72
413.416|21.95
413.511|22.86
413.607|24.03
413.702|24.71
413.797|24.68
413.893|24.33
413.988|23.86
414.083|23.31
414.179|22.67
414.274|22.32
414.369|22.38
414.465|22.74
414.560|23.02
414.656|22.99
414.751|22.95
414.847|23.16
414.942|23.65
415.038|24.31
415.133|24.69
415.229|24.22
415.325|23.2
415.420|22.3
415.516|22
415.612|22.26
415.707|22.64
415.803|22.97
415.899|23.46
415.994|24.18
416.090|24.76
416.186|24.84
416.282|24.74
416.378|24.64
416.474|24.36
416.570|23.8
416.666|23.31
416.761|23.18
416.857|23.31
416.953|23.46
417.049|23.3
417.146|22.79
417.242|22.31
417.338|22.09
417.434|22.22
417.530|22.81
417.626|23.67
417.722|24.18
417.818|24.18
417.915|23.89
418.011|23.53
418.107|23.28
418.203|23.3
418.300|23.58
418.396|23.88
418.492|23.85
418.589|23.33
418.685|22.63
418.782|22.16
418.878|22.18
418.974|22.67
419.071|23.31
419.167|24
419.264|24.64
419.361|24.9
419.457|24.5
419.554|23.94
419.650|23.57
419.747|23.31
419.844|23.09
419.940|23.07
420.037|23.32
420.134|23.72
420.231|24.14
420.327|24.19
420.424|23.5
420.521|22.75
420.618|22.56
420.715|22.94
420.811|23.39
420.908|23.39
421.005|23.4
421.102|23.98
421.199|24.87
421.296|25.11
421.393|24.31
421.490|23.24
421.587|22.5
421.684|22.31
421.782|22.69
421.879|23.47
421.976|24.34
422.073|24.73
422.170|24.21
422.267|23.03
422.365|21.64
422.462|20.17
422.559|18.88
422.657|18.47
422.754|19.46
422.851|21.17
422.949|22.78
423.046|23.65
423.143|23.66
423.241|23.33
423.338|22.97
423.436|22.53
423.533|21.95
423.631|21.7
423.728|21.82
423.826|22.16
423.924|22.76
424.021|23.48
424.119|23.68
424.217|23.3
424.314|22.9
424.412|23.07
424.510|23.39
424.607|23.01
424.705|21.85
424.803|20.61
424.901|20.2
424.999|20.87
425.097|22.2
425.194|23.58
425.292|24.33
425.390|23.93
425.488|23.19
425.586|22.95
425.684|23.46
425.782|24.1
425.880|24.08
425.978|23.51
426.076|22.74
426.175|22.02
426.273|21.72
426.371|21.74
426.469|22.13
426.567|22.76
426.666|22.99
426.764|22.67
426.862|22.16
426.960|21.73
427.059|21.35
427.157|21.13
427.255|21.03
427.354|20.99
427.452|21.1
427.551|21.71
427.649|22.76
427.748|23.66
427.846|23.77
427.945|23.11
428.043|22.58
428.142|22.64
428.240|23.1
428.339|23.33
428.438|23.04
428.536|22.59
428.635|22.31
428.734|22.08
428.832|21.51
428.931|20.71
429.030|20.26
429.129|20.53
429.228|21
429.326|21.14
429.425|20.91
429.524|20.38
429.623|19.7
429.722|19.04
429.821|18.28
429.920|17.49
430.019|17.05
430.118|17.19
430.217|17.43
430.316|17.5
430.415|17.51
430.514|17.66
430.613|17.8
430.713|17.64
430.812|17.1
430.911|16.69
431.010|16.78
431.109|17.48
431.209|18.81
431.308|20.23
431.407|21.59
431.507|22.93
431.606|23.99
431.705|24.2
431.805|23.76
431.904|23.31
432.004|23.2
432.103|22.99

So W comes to -0.06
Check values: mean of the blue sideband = 22.2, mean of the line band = 23.4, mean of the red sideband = 21.9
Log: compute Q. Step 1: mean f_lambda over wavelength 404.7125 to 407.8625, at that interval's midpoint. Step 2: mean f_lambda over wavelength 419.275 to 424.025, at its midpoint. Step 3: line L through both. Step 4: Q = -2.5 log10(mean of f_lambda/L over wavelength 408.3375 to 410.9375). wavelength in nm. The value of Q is 0.04 mag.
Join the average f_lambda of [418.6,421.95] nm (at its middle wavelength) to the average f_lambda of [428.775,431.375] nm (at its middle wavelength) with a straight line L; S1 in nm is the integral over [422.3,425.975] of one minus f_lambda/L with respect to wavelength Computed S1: -0.13 nm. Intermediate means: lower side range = 23.5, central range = 22.4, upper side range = 18.8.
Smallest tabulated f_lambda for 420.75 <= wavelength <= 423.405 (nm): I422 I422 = 18.47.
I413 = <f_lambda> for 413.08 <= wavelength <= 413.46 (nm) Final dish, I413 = 22.1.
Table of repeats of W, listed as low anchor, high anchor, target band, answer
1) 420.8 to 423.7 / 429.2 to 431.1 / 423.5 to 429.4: -0.10 mag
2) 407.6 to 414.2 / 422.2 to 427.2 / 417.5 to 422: -0.05 mag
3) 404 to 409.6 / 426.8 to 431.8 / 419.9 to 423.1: -0.07 mag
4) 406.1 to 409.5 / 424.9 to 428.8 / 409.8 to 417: 0.02 mag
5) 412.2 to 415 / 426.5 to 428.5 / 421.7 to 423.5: 0.02 mag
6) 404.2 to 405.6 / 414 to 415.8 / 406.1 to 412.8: 0.01 mag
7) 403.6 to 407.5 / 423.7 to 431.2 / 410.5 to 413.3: -0.02 mag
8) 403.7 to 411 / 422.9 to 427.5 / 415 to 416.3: -0.04 mag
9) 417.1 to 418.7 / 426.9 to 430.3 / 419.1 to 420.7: -0.04 mag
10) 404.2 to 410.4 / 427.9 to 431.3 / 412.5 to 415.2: -0.06 mag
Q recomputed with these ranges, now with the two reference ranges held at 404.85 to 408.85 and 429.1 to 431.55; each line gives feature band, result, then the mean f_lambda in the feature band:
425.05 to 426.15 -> -0.19 mag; 23.4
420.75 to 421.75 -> -0.15 mag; 23.6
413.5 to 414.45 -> -0.07 mag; 23.5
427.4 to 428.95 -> -0.17 mag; 22.5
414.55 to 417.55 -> -0.08 mag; 23.4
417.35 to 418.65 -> -0.11 mag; 23.5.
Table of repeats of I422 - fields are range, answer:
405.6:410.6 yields 16.62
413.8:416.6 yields 22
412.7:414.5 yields 21.72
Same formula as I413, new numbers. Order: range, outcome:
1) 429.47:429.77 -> 19.7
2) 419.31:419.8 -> 24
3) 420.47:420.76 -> 22.7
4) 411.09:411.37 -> 24.1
